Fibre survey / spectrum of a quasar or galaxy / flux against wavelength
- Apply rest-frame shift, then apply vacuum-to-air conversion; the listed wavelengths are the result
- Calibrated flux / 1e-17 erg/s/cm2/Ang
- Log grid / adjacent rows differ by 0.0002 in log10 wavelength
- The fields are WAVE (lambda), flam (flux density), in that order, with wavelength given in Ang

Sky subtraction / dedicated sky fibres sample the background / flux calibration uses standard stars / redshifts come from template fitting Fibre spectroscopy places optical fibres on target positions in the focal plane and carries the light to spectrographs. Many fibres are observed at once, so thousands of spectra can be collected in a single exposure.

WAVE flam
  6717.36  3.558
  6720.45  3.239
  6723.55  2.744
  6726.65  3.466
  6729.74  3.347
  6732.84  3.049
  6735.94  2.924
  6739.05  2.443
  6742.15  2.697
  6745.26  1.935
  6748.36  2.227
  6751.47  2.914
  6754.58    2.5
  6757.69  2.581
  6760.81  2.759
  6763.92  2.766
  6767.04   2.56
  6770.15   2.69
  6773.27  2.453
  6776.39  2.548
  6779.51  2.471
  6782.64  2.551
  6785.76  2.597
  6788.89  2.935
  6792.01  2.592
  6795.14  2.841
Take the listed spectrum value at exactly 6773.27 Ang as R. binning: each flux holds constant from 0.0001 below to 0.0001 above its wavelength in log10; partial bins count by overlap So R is 2.453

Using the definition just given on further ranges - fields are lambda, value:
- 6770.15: 2.69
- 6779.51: 2.471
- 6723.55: 2.744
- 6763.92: 2.766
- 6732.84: 3.049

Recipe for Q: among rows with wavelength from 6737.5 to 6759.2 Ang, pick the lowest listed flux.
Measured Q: 1.935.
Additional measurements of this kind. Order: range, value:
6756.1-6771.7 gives 2.56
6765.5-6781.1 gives 2.453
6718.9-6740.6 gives 2.443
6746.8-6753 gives 2.227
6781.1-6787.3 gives 2.551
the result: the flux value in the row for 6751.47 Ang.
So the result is 2.914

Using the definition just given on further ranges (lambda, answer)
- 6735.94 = 2.924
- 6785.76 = 2.597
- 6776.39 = 2.548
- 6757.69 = 2.581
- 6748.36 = 2.227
